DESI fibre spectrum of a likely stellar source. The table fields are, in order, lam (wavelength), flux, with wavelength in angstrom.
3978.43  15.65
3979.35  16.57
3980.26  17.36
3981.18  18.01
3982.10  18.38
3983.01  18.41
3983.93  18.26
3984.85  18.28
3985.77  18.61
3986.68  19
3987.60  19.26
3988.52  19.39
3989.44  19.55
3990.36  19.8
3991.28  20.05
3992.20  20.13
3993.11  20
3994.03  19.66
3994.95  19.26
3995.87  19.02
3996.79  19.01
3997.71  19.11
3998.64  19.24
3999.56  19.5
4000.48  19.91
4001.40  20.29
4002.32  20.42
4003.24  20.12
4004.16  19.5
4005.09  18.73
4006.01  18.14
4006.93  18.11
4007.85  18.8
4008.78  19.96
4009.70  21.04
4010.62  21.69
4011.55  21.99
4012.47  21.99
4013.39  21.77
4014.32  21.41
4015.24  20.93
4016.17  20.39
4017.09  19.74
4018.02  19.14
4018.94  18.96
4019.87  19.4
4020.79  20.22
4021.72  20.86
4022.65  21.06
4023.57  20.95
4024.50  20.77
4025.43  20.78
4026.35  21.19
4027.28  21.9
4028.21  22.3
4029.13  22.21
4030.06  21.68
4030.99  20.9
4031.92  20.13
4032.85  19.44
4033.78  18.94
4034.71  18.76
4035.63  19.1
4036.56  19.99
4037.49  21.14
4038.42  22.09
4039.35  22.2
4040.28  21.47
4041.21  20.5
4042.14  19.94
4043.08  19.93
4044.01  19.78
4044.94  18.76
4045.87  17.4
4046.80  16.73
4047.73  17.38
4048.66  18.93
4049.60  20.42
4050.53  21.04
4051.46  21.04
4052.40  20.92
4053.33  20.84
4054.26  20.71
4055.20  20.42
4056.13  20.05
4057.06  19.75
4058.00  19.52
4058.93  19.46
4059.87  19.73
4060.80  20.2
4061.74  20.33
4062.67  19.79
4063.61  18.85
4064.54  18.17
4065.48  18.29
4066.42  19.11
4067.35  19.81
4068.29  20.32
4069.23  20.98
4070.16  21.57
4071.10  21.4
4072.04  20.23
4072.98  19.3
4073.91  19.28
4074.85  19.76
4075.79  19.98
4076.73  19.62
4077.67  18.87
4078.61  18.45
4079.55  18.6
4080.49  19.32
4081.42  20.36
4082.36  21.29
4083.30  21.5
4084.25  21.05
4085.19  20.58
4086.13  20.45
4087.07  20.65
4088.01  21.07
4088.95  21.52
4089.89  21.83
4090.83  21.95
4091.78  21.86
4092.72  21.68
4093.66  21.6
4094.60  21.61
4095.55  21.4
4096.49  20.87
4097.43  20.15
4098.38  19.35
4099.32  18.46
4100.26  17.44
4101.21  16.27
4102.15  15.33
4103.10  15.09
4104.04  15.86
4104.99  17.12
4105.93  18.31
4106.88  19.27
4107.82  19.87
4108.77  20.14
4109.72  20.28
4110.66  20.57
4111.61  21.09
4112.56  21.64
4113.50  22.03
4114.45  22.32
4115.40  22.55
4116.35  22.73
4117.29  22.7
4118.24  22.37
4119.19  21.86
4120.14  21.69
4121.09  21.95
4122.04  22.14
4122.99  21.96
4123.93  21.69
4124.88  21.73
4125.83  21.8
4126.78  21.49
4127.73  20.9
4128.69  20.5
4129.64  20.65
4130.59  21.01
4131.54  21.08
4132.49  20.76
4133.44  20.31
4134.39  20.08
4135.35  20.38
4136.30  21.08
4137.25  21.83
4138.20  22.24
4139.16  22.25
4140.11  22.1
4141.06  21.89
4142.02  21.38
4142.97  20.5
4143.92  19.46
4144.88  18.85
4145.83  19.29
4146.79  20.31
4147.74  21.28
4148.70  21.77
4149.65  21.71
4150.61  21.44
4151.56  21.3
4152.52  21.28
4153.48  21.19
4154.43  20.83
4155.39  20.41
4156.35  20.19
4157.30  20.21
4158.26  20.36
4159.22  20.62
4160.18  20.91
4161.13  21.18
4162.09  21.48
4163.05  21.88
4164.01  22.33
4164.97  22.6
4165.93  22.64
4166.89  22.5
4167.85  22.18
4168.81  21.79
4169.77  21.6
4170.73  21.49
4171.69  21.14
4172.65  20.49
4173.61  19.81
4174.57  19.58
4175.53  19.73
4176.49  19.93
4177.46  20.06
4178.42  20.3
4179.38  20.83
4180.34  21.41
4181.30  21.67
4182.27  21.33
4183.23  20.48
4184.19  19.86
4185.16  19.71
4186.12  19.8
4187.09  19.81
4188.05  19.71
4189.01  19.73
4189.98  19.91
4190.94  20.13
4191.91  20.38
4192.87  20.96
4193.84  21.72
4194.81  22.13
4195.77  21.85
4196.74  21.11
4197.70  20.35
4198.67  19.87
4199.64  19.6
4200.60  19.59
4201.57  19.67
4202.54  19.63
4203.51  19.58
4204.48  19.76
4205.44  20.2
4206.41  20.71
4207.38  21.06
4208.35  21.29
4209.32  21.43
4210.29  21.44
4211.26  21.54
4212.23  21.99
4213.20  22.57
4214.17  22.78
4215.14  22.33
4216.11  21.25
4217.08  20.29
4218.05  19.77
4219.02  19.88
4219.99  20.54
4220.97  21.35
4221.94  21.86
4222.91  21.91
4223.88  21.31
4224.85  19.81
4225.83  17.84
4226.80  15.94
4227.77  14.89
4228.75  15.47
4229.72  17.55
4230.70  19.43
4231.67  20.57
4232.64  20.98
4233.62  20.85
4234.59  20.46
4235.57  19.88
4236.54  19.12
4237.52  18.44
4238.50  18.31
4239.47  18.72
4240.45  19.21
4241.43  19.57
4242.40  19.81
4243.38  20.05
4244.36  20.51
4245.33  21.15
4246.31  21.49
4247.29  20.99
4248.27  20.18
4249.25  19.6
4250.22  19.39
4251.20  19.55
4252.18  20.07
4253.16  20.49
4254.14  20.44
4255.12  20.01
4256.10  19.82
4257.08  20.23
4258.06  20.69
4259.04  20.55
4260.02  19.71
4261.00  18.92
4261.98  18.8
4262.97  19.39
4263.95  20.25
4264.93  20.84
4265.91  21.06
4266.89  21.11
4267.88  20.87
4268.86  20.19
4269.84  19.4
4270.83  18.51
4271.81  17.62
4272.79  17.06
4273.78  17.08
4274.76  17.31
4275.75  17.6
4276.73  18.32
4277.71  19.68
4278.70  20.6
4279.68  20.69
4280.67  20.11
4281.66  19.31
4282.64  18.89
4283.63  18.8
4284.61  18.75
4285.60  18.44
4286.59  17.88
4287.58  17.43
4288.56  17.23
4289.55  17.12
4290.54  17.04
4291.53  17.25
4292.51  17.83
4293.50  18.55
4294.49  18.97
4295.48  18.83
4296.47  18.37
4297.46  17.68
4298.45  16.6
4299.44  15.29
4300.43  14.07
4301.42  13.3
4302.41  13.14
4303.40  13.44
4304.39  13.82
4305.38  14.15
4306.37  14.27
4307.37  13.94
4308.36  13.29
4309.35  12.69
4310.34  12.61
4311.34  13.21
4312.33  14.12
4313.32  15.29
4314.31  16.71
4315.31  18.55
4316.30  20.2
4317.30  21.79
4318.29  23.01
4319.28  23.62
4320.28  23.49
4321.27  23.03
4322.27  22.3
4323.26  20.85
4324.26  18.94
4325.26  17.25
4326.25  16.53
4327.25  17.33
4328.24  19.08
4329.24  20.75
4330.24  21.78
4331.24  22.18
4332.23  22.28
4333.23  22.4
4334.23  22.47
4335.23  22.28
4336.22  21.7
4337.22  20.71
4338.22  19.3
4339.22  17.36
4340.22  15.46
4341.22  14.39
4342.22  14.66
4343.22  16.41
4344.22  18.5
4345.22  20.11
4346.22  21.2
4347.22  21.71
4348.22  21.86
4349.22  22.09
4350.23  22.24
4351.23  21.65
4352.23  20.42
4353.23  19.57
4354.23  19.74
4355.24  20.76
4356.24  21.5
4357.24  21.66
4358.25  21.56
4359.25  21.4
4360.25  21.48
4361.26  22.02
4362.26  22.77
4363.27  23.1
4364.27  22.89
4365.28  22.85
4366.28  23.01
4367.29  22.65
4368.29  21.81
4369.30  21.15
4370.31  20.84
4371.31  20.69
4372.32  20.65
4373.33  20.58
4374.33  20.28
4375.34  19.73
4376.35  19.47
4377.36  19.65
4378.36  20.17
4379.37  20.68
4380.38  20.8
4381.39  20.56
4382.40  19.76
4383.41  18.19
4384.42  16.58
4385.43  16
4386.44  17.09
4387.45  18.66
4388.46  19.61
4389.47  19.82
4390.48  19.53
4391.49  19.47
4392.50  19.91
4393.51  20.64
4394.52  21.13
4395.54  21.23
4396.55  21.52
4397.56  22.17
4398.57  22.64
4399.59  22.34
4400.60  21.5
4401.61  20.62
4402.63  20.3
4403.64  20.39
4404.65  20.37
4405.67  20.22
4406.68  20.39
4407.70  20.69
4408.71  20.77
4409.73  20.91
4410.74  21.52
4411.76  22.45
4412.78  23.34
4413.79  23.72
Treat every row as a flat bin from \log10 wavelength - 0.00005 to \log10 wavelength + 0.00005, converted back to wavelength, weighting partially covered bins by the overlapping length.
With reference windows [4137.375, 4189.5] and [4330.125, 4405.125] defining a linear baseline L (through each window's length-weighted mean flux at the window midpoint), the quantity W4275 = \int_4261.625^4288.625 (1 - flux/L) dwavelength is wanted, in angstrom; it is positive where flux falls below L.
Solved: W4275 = 2.1 angstrom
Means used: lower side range 20.9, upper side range 20.5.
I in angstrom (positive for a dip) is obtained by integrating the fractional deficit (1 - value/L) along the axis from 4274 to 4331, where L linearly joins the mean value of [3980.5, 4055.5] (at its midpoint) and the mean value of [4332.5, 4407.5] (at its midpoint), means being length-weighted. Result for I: 7.23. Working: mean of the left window 20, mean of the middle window 17.8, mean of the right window 20.4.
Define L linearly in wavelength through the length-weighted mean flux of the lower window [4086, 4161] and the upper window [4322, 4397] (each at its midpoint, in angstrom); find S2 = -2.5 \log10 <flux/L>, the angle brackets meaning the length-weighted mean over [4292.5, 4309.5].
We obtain 0.30 mag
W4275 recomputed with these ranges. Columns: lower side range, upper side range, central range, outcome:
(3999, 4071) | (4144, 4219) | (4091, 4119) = 0.6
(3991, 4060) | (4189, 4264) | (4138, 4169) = -1.7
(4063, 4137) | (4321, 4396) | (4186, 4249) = 0.4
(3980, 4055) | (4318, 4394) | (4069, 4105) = 0.3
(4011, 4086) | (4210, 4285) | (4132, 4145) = -0.6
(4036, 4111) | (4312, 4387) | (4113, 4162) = -3.2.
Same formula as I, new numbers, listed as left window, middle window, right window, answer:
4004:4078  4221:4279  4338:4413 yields 2.20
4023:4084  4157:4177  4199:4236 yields -1.01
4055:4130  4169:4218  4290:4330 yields -4.61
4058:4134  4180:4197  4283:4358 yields -0.95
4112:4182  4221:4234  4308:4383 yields 0.99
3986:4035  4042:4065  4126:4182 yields 0.89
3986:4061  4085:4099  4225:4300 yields -0.93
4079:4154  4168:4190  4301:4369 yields -0.20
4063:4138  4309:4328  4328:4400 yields 1.76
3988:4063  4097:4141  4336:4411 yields -0.73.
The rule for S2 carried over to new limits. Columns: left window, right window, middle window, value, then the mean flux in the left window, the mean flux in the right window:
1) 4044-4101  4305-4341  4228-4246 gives -0.01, 20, 18.7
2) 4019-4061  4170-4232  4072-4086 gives 0.02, 20.2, 20.3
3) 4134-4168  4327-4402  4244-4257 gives 0.03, 21.2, 20.4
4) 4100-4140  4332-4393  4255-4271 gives 0.02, 20.6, 20.3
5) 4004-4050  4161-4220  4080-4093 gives -0.03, 20.2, 20.8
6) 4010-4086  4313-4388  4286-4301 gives 0.17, 20.2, 20.3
